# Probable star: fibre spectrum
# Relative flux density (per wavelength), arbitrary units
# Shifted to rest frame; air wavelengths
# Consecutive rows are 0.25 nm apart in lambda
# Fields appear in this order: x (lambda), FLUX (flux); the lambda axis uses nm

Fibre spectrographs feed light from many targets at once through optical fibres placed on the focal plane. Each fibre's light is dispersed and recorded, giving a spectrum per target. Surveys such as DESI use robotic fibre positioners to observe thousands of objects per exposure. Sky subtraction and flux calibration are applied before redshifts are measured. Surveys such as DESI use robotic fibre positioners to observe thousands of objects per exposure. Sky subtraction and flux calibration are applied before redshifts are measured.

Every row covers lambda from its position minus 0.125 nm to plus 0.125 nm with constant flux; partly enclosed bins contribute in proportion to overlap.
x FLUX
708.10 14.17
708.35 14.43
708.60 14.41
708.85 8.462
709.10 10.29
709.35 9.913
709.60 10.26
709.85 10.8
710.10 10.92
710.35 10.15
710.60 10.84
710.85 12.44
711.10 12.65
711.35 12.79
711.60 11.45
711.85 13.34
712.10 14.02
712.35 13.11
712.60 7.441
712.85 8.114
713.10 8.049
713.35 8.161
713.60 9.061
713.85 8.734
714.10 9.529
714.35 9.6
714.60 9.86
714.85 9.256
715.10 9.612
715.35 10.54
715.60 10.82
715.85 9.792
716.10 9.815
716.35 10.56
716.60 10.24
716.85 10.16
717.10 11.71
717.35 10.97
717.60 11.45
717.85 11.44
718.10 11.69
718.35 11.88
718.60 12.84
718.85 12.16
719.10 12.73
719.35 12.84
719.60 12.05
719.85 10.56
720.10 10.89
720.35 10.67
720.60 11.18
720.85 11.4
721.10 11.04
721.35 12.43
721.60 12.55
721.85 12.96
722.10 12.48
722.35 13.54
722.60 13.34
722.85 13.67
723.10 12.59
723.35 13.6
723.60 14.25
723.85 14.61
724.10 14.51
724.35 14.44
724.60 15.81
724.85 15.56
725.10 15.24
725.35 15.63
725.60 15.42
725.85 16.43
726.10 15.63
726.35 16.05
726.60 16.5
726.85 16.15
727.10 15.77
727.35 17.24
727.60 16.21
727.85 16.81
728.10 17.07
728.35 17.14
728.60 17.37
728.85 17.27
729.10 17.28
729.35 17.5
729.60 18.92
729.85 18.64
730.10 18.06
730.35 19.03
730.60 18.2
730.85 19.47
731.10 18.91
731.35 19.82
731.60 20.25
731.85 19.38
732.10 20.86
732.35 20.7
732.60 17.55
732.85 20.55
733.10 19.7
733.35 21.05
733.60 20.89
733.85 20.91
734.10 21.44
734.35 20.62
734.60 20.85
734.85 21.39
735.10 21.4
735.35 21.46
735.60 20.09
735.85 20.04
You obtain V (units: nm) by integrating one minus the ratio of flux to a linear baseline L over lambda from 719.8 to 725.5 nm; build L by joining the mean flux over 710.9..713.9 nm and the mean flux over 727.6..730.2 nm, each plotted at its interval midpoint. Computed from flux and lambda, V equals 0.673 nm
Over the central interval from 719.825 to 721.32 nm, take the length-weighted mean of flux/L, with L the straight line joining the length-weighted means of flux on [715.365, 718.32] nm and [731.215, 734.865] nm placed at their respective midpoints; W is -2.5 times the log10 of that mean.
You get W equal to 0.17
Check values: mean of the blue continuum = 10.8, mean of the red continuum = 20.4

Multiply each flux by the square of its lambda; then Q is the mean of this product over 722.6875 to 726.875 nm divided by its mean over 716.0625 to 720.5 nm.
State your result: 1.3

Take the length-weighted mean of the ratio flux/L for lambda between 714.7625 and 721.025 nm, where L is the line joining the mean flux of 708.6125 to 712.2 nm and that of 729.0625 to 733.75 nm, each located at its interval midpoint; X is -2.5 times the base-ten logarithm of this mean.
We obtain 0.27 mag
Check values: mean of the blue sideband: 11.4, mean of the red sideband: 19.3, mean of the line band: 11.1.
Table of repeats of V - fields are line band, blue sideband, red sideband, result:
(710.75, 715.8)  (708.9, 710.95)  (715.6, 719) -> 0.20 nm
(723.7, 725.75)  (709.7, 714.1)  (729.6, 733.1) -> 0.15 nm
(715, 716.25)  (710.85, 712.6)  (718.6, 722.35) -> 0.21 nm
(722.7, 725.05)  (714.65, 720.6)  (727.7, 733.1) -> 0.07 nm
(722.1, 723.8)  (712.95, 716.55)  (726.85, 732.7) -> 0.09 nm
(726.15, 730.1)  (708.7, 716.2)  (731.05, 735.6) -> 0.19 nm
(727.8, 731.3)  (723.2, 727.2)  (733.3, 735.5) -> 0.00 nm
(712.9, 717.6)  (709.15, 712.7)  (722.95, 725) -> 0.99 nm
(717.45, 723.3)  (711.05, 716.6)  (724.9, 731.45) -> 0.56 nm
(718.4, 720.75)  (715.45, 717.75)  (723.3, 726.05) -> 0.09 nm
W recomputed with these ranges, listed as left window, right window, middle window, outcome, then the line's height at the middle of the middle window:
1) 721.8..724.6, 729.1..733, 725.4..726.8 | -0.018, 15.7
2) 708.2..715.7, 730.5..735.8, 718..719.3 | 0.116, 13.7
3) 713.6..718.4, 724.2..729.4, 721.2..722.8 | 0.062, 13.6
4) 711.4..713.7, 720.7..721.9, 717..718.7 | -0.030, 11.4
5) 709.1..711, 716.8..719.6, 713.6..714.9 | 0.206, 11.3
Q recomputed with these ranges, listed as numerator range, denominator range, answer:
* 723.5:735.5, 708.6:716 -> 1.82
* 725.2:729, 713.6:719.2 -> 1.59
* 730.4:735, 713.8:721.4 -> 1.92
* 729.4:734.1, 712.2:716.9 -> 2.14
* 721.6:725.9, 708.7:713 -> 1.34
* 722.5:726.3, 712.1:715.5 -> 1.60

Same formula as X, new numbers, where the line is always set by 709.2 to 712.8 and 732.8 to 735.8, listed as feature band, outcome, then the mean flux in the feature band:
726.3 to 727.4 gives 0.10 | 16.3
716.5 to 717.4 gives 0.27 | 10.8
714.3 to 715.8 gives 0.29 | 9.96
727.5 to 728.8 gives 0.09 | 17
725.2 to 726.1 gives 0.10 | 15.8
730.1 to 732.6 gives 0.01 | 19.4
